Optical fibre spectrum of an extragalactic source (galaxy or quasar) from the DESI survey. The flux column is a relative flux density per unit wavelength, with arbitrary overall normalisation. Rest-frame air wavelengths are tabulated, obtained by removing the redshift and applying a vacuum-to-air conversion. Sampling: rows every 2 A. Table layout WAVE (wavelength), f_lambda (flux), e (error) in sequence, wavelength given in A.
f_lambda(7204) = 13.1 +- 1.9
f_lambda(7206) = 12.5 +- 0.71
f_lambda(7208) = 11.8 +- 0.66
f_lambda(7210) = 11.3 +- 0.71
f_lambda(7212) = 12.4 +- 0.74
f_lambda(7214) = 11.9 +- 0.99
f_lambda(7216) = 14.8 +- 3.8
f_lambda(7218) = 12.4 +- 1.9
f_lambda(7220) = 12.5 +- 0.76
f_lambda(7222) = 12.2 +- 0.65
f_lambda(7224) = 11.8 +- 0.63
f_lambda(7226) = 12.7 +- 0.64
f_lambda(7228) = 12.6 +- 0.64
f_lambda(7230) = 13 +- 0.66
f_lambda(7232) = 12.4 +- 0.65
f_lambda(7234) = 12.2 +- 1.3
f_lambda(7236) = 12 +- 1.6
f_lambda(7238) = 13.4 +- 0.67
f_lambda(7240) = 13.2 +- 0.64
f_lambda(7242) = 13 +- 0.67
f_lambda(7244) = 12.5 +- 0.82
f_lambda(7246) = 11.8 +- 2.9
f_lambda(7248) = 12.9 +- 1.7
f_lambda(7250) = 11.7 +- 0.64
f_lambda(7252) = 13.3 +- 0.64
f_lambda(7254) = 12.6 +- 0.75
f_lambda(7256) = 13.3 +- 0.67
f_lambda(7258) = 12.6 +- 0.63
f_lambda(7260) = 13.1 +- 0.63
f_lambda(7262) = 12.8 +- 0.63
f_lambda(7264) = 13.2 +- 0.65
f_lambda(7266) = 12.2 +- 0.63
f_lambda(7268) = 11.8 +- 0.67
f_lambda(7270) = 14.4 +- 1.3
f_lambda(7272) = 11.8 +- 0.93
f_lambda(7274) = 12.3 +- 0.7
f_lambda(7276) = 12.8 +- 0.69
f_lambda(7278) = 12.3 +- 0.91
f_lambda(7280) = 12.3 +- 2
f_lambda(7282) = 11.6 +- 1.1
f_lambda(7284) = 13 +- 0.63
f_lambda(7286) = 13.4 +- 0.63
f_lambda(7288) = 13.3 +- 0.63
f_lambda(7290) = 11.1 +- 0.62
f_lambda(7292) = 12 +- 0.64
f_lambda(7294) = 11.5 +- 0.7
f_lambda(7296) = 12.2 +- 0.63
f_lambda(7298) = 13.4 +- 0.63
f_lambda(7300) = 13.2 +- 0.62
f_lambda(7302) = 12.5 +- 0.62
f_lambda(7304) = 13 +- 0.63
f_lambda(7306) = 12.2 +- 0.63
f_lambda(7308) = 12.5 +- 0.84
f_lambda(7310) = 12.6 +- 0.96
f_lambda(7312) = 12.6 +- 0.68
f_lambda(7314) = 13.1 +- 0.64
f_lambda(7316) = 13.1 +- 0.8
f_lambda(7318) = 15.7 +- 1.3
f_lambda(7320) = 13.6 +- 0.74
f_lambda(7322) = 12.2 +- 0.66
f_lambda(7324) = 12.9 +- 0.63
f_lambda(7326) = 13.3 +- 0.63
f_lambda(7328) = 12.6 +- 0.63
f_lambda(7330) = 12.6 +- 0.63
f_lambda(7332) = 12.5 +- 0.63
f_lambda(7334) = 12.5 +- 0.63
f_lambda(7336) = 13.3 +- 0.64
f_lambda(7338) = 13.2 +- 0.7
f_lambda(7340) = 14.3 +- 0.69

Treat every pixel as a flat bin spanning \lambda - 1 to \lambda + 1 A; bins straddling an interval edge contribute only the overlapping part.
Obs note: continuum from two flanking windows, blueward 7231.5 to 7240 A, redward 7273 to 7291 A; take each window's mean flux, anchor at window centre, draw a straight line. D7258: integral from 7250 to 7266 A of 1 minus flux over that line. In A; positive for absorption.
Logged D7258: -0.4 A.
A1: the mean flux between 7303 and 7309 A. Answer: 12.6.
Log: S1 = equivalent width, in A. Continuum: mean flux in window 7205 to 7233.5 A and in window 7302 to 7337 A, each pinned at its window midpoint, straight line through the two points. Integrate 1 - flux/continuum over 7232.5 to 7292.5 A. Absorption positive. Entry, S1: 0.3 A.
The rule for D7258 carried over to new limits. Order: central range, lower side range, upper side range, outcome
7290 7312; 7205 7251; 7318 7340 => 0.8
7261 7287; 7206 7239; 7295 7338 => 0.2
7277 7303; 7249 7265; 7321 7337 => 0.7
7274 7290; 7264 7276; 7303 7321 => 0.2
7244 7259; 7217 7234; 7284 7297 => -0.3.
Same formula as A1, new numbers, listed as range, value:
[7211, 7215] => 12.2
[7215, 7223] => 13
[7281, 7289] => 12.8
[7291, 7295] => 11.8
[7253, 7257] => 12.9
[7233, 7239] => 12.5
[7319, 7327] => 13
